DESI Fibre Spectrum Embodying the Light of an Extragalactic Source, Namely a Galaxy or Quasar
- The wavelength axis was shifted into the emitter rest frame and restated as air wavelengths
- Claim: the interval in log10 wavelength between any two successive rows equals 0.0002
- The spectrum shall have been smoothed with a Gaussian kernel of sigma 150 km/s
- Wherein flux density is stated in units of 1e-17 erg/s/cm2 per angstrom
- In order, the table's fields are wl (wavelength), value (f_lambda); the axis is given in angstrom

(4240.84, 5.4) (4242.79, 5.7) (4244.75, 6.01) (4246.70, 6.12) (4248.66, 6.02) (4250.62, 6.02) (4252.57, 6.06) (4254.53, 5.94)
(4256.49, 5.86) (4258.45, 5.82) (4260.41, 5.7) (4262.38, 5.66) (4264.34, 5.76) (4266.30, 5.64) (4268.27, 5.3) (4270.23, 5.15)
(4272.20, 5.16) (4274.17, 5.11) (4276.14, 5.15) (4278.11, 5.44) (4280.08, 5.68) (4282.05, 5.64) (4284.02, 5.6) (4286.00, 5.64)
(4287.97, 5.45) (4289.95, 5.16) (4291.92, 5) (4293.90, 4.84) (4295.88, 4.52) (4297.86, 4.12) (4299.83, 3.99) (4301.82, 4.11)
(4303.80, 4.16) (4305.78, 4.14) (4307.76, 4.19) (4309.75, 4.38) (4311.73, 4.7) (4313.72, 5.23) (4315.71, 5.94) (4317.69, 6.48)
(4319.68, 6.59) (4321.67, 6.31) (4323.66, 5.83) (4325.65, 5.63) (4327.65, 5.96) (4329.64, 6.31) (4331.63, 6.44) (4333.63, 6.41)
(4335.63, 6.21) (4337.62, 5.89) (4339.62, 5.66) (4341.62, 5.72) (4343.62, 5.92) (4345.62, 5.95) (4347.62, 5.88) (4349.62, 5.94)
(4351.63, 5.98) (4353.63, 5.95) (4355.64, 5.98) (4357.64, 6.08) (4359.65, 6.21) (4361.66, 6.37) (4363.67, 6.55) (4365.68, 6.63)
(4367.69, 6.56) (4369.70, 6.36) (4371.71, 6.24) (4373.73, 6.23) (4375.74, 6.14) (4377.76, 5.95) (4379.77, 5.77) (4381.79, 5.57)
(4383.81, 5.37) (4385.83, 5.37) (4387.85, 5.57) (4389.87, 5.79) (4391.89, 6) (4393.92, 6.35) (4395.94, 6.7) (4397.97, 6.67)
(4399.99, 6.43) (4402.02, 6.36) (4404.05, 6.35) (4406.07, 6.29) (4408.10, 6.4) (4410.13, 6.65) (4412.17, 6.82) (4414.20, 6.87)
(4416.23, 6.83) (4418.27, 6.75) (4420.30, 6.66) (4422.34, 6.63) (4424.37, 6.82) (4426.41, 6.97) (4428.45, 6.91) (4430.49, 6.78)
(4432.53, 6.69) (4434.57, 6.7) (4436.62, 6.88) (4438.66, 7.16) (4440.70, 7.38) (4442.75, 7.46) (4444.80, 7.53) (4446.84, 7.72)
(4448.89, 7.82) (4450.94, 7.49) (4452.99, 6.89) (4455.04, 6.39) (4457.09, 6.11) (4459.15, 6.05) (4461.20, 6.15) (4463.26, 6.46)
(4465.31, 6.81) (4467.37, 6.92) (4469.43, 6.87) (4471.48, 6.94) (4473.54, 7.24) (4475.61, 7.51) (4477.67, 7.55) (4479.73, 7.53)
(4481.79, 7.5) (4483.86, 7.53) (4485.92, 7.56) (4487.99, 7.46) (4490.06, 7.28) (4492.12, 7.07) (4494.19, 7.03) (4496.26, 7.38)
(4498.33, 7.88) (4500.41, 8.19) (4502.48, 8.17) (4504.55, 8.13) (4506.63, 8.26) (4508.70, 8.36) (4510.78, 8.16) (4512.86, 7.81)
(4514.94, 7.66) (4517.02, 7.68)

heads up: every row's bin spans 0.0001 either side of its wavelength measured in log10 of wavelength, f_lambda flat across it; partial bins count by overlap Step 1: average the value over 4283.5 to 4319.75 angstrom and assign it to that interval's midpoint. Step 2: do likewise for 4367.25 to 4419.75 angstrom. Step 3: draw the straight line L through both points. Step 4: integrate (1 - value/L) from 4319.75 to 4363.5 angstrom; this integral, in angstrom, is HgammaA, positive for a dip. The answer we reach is -4.5 angstrom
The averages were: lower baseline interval 4.91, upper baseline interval 6.25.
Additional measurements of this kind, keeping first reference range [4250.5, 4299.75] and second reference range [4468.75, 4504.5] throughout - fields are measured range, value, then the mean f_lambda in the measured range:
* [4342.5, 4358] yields 0.44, 5.95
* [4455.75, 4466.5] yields 1.34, 6.33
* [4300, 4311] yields 2.88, 4.19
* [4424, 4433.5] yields 0.09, 6.83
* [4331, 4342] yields -0.13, 6.06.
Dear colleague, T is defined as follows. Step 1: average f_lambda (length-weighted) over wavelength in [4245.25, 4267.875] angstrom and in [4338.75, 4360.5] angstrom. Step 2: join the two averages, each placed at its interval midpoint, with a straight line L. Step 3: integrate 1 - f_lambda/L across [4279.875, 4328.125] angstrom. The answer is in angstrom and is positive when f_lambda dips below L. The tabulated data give 6.08 angstrom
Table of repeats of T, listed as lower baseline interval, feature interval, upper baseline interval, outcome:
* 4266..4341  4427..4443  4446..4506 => -0.4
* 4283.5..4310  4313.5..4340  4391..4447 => -4.8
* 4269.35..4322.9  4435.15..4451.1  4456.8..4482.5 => -1.8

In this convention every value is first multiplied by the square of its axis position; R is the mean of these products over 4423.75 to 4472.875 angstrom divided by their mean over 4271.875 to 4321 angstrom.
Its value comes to 1.46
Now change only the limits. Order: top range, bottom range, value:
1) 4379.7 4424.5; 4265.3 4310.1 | 1.35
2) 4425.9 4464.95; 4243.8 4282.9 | 1.33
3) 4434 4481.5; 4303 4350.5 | 1.32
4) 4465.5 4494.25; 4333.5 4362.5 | 1.29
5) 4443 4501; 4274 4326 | 1.51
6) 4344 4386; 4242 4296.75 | 1.14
